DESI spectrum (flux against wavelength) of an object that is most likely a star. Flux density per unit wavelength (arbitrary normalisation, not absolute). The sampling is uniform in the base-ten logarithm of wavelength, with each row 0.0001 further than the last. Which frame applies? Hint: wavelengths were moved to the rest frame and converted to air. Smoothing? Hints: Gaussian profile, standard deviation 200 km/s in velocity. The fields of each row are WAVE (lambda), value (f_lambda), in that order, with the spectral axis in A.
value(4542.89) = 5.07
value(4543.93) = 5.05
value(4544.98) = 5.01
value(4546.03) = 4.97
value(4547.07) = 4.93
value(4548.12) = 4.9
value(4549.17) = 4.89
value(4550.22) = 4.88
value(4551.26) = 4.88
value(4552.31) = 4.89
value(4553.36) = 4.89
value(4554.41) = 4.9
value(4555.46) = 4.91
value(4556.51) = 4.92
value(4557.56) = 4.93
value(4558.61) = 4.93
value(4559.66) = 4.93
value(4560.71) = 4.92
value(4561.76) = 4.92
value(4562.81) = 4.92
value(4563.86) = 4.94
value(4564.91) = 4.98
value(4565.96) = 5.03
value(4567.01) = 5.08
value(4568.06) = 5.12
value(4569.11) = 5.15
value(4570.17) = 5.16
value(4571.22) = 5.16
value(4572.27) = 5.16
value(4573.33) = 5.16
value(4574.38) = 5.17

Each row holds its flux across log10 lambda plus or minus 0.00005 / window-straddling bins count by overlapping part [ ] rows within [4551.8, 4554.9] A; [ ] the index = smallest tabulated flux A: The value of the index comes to 4.89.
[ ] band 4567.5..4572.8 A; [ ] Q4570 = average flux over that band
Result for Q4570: 5.15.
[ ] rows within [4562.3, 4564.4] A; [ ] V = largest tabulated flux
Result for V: 4.94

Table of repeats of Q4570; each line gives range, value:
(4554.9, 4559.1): 4.92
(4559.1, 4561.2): 4.92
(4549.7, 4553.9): 4.89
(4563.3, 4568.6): 5.04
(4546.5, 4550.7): 4.9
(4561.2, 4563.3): 4.92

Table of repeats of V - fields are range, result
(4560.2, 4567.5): 5.08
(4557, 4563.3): 4.93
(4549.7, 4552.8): 4.89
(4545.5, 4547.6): 4.97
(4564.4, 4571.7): 5.16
